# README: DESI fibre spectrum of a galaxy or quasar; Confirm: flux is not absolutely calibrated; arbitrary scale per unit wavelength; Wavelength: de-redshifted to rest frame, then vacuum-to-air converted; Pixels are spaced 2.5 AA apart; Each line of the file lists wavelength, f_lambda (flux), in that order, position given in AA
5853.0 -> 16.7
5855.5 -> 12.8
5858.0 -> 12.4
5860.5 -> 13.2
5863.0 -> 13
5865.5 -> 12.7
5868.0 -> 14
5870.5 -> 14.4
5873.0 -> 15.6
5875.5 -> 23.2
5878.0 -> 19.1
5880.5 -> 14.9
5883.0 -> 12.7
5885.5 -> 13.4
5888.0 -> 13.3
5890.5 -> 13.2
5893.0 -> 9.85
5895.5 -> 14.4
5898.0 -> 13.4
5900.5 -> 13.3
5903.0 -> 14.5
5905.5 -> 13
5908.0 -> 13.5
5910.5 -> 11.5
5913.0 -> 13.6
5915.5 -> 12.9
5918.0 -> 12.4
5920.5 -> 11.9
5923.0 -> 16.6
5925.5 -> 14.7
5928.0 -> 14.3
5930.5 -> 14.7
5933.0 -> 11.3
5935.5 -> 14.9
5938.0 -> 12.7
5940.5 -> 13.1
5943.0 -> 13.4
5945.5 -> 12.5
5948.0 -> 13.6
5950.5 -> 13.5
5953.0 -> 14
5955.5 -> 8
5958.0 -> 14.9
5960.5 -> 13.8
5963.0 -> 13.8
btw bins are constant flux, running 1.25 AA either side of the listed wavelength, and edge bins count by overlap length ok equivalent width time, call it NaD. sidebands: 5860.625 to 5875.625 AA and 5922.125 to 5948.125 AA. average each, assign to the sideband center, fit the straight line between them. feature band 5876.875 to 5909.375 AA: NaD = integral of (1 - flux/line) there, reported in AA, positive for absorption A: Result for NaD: 1.5 AA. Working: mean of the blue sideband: 14.7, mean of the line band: 13.7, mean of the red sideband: 13.8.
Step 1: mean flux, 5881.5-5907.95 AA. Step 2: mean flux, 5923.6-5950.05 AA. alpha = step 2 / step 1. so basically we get 1.03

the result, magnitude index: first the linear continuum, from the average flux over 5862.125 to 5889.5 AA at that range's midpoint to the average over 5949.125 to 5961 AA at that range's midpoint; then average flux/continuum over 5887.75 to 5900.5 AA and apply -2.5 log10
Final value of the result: 0.14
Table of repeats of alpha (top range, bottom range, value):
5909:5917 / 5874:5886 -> 0.75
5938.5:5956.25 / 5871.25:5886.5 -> 0.77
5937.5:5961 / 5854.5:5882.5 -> 0.86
